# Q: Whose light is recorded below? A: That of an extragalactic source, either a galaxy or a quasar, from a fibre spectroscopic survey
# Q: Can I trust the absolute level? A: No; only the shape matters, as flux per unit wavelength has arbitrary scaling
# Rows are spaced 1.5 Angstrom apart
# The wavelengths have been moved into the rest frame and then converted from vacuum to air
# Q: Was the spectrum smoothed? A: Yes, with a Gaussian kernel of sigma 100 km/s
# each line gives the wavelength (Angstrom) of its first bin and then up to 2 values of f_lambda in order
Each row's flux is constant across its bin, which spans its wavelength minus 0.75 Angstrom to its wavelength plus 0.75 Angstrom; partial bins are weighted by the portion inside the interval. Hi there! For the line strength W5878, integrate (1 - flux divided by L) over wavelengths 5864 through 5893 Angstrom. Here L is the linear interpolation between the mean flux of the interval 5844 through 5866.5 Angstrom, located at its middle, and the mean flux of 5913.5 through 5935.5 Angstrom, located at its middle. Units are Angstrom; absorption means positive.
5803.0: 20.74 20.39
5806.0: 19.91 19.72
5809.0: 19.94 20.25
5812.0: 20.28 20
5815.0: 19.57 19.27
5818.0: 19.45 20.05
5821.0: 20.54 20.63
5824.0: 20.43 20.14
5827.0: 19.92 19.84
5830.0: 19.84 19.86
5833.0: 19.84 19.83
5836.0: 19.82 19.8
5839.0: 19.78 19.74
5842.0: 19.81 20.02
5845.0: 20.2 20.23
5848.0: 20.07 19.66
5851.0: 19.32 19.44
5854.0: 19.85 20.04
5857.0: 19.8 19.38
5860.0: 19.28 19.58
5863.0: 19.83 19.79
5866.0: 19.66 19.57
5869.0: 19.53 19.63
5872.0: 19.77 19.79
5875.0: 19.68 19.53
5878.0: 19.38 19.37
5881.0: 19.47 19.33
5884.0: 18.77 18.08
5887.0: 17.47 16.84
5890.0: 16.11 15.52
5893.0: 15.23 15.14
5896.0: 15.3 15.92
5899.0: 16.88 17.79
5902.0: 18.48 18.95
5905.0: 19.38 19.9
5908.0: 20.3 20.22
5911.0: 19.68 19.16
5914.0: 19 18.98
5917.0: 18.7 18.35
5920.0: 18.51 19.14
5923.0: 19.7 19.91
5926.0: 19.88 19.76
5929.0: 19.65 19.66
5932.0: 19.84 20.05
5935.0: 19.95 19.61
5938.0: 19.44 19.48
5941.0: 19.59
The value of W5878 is 1.4 Angstrom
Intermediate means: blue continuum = 19.7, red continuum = 19.4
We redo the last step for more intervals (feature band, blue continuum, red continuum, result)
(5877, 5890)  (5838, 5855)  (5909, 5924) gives 0.7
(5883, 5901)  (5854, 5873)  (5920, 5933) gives 2.8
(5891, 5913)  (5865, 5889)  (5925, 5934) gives 1.8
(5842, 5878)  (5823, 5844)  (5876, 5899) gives -2.0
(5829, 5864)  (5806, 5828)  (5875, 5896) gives -1.4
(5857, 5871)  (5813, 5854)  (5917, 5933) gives 0.1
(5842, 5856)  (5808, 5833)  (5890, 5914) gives -0.5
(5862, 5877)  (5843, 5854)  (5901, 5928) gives 0.0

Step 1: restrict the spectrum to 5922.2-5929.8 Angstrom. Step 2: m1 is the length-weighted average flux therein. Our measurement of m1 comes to 19.8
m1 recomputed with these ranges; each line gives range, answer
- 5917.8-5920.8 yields 18.4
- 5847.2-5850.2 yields 19.9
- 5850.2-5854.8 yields 19.5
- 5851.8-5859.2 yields 19.7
